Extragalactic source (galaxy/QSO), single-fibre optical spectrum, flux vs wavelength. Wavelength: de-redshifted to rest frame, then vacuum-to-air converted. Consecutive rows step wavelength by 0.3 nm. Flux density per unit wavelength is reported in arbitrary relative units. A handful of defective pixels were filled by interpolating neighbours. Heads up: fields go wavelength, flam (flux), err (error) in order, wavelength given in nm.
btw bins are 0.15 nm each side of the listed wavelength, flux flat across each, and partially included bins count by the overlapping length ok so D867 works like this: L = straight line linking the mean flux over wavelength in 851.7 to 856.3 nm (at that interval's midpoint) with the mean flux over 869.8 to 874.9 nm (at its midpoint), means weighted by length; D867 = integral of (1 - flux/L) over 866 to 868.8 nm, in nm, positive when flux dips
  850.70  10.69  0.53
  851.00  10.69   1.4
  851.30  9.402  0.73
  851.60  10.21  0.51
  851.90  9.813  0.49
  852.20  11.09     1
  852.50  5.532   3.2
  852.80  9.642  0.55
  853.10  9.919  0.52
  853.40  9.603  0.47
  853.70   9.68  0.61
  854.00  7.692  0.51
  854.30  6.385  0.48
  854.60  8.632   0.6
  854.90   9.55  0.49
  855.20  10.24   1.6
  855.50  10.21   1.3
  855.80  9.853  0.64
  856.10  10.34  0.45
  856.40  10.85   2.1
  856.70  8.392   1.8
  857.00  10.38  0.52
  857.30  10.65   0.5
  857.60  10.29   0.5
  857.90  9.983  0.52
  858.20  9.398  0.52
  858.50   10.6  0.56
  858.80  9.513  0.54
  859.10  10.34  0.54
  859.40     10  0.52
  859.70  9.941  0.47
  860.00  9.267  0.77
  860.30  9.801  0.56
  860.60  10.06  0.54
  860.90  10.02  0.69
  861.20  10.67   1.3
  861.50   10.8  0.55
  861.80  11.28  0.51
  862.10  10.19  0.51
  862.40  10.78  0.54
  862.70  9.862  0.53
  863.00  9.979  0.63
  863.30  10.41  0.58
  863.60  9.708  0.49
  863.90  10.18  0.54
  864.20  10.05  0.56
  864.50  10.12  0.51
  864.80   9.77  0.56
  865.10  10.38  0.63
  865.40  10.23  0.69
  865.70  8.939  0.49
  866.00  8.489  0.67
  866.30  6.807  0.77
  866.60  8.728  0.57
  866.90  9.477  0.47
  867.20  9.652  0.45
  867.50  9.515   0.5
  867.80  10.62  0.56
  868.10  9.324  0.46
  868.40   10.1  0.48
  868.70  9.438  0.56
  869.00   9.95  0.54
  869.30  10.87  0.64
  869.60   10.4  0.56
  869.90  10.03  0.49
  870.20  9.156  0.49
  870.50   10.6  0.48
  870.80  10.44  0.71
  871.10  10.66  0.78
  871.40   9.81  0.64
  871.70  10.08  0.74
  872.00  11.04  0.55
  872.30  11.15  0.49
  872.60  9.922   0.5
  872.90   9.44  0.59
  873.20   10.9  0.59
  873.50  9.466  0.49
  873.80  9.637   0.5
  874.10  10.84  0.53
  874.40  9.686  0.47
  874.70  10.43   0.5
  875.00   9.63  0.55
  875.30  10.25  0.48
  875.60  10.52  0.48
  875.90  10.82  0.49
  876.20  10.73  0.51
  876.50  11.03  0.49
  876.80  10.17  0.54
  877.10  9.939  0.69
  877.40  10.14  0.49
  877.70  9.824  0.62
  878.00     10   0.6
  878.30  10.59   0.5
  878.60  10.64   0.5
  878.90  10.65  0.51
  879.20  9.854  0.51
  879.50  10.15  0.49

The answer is 0.19 nm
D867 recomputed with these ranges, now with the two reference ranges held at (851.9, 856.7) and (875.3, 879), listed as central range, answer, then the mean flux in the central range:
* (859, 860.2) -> -0.04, 9.86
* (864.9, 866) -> 0.02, 9.66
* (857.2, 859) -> -0.12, 10.1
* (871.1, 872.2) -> -0.03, 10.4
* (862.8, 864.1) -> -0.04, 10.1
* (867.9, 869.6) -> 0.00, 10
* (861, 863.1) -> -0.19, 10.5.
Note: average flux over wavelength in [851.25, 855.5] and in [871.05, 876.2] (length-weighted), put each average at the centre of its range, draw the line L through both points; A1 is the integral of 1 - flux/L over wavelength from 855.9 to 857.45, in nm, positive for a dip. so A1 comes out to -0.13 nm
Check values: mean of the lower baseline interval 9.13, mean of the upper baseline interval 10.3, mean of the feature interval 10.1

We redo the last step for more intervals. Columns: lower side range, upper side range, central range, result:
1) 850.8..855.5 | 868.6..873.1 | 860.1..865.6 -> -0.25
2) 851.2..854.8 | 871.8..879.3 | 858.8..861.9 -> -0.25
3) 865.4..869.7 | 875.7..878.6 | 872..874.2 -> -0.05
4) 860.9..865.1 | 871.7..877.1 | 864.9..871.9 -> 0.38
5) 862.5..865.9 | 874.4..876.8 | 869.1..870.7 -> 0.00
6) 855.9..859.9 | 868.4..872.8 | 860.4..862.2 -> -0.07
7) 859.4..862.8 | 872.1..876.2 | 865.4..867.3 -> 0.27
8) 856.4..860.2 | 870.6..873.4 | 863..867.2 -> 0.26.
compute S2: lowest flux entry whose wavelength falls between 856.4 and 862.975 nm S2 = 8.392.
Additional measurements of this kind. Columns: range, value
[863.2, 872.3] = 6.807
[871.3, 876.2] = 9.44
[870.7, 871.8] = 9.81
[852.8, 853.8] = 9.603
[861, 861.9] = 10.67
